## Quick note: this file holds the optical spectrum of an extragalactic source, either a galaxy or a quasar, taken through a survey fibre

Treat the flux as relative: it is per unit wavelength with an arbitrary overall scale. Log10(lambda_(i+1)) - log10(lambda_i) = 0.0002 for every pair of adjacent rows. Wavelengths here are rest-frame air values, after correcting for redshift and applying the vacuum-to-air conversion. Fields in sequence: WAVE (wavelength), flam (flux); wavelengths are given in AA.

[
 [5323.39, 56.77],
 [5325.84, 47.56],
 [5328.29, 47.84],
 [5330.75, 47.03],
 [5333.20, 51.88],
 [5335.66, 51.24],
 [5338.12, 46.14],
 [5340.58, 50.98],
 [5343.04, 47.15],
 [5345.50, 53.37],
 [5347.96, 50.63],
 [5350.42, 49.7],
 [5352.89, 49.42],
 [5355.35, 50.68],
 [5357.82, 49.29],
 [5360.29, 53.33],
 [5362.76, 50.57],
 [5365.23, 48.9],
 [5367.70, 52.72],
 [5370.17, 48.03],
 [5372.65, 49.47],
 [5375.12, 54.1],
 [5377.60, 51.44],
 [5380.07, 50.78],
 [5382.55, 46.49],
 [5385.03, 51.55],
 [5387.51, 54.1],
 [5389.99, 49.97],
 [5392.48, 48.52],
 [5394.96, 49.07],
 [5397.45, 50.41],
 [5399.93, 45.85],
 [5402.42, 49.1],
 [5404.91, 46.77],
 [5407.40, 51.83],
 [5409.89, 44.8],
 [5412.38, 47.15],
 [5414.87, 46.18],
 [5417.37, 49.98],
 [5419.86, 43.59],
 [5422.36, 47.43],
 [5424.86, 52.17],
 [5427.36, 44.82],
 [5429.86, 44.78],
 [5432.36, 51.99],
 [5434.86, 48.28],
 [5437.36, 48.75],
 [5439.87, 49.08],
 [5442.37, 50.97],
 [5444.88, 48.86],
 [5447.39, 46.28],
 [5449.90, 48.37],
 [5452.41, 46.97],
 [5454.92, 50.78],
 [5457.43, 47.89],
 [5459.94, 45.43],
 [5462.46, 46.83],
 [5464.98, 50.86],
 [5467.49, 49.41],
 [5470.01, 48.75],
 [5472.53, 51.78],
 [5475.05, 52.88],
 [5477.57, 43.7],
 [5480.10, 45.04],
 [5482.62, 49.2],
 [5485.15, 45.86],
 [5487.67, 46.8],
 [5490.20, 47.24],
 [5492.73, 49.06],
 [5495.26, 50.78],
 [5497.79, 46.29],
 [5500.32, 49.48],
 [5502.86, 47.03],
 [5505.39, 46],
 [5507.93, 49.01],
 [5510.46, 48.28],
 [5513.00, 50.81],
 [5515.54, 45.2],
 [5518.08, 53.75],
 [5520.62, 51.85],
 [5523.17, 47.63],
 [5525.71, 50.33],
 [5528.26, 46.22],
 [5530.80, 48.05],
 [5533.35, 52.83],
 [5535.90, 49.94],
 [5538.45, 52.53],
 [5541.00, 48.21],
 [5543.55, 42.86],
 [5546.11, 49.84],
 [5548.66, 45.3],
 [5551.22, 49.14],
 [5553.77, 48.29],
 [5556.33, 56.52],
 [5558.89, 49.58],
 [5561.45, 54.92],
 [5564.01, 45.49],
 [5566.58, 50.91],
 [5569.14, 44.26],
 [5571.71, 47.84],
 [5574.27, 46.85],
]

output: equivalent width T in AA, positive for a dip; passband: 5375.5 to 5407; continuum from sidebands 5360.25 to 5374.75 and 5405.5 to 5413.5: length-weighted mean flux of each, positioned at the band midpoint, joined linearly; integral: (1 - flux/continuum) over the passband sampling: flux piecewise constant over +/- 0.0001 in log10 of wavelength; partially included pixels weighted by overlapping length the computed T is -0.4 AA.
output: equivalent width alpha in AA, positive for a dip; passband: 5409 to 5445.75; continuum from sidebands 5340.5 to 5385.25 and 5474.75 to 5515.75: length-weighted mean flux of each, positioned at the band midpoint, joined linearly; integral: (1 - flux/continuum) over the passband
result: 0.87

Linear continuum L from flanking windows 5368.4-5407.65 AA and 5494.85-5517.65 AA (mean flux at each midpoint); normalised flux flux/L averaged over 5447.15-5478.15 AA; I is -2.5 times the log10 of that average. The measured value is 0.00 mag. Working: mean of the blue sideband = 49.8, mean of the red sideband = 48.2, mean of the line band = 48.6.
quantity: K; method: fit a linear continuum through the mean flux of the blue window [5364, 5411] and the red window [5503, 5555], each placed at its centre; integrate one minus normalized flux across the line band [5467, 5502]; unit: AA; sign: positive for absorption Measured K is 0.6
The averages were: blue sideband 49.7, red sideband 48.8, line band 48.3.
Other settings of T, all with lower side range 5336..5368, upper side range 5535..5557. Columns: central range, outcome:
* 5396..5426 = 1.13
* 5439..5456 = 0.29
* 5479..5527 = 0.80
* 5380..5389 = -0.13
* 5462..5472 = 0.03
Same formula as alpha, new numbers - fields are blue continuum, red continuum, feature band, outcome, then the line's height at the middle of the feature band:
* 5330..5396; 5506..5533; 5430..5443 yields 0.11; 49.8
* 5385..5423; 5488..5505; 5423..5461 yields -0.05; 48.3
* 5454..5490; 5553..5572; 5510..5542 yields -0.35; 49.2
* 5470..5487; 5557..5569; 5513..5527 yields -0.24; 49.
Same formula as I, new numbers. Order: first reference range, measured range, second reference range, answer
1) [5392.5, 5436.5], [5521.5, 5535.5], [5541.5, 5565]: 0.00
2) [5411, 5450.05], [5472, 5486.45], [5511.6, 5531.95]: 0.02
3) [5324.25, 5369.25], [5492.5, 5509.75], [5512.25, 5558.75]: 0.03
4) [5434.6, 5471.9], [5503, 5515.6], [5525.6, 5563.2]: 0.03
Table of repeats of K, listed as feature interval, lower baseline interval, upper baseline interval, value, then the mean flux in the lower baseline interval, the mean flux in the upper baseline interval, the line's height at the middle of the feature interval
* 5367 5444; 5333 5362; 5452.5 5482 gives 0.6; 50.3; 48.4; 49.4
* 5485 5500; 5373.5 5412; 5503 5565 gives 0.4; 49.6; 49.3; 49.4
